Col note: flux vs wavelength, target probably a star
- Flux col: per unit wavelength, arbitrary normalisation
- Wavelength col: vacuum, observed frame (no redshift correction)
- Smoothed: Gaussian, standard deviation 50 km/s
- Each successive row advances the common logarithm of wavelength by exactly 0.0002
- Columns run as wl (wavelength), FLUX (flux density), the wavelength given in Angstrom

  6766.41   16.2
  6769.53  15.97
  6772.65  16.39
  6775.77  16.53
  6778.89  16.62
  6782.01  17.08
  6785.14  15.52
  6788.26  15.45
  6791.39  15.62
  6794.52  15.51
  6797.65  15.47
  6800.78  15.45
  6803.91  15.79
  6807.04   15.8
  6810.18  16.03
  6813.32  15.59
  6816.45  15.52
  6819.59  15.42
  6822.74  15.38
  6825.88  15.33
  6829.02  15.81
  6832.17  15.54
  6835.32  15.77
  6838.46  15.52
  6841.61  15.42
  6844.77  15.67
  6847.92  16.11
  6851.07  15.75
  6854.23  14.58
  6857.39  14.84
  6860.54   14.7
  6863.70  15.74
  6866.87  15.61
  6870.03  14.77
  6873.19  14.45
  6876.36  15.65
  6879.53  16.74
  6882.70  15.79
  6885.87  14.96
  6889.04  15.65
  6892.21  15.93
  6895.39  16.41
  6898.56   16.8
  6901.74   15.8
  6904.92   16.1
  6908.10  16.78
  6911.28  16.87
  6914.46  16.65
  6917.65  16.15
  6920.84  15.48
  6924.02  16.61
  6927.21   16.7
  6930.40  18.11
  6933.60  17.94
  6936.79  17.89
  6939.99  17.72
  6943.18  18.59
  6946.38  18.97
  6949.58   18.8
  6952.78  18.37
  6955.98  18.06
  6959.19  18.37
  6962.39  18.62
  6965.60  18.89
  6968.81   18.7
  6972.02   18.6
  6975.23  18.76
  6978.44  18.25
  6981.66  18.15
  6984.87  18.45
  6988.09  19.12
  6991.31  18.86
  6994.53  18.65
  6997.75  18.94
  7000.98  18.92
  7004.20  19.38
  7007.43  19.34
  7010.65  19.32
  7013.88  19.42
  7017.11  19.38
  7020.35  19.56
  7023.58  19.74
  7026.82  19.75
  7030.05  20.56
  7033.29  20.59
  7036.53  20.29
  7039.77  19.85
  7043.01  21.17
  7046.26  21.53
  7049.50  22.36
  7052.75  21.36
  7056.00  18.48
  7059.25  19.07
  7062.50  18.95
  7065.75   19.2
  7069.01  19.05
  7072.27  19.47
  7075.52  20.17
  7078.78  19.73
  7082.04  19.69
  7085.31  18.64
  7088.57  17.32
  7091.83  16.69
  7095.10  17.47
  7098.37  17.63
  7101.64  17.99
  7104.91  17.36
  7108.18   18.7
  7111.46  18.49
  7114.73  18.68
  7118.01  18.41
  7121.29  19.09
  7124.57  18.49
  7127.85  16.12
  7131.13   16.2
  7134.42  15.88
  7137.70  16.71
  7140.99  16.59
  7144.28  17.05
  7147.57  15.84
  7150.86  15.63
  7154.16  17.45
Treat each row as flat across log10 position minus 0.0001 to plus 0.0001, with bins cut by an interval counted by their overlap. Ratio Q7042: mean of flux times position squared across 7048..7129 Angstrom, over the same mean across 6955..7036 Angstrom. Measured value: 1.01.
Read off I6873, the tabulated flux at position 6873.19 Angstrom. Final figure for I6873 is 14.45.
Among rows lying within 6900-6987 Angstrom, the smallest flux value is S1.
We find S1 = 15.48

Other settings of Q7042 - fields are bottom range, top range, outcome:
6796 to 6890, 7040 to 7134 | 1.30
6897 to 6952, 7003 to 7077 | 1.20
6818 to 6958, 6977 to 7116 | 1.23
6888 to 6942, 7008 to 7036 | 1.22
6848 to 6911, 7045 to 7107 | 1.28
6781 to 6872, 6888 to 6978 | 1.16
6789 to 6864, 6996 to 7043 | 1.34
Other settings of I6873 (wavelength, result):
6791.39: 15.62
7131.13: 16.2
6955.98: 18.06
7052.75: 21.36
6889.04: 15.65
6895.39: 16.41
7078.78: 19.73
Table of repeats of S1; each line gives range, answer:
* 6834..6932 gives 14.45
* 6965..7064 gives 18.15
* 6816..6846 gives 15.33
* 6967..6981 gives 18.25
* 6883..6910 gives 14.96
